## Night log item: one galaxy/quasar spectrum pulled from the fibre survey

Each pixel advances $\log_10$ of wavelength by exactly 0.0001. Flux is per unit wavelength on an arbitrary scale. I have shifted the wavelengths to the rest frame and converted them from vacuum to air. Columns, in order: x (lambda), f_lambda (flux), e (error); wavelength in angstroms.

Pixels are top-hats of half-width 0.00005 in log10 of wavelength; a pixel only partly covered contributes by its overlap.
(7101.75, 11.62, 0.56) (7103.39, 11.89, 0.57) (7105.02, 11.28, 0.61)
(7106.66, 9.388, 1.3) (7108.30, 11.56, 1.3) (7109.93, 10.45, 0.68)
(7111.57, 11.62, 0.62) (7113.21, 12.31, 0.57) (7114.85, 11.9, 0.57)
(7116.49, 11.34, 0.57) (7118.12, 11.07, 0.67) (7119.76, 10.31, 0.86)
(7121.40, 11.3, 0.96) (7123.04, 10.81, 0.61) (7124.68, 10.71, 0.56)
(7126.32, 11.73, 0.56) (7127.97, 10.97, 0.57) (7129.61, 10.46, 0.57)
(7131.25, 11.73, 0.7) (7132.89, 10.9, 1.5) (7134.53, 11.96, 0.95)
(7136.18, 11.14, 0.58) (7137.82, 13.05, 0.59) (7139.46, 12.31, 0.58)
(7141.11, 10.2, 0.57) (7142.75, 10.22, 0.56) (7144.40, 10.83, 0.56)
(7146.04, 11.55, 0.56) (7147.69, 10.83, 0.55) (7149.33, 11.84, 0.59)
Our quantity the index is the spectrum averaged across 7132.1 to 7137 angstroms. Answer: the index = 11.3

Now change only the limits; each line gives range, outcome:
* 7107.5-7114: 11.5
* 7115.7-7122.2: 11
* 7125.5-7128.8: 11.3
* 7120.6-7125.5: 10.9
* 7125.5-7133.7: 11.2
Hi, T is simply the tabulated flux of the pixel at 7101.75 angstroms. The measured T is 11.62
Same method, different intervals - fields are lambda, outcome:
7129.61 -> 10.46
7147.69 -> 10.83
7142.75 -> 10.22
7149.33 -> 11.84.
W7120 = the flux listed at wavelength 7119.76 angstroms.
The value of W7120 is 10.31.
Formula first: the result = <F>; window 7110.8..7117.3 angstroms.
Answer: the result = 11.8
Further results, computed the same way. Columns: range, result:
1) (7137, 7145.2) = 11.3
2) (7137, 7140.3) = 12.7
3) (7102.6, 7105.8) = 11.6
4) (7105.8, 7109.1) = 10.5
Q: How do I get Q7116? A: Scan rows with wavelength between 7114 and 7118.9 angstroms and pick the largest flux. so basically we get 11.9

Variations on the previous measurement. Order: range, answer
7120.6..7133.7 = 11.73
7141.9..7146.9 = 11.55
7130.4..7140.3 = 13.05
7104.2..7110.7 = 11.56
